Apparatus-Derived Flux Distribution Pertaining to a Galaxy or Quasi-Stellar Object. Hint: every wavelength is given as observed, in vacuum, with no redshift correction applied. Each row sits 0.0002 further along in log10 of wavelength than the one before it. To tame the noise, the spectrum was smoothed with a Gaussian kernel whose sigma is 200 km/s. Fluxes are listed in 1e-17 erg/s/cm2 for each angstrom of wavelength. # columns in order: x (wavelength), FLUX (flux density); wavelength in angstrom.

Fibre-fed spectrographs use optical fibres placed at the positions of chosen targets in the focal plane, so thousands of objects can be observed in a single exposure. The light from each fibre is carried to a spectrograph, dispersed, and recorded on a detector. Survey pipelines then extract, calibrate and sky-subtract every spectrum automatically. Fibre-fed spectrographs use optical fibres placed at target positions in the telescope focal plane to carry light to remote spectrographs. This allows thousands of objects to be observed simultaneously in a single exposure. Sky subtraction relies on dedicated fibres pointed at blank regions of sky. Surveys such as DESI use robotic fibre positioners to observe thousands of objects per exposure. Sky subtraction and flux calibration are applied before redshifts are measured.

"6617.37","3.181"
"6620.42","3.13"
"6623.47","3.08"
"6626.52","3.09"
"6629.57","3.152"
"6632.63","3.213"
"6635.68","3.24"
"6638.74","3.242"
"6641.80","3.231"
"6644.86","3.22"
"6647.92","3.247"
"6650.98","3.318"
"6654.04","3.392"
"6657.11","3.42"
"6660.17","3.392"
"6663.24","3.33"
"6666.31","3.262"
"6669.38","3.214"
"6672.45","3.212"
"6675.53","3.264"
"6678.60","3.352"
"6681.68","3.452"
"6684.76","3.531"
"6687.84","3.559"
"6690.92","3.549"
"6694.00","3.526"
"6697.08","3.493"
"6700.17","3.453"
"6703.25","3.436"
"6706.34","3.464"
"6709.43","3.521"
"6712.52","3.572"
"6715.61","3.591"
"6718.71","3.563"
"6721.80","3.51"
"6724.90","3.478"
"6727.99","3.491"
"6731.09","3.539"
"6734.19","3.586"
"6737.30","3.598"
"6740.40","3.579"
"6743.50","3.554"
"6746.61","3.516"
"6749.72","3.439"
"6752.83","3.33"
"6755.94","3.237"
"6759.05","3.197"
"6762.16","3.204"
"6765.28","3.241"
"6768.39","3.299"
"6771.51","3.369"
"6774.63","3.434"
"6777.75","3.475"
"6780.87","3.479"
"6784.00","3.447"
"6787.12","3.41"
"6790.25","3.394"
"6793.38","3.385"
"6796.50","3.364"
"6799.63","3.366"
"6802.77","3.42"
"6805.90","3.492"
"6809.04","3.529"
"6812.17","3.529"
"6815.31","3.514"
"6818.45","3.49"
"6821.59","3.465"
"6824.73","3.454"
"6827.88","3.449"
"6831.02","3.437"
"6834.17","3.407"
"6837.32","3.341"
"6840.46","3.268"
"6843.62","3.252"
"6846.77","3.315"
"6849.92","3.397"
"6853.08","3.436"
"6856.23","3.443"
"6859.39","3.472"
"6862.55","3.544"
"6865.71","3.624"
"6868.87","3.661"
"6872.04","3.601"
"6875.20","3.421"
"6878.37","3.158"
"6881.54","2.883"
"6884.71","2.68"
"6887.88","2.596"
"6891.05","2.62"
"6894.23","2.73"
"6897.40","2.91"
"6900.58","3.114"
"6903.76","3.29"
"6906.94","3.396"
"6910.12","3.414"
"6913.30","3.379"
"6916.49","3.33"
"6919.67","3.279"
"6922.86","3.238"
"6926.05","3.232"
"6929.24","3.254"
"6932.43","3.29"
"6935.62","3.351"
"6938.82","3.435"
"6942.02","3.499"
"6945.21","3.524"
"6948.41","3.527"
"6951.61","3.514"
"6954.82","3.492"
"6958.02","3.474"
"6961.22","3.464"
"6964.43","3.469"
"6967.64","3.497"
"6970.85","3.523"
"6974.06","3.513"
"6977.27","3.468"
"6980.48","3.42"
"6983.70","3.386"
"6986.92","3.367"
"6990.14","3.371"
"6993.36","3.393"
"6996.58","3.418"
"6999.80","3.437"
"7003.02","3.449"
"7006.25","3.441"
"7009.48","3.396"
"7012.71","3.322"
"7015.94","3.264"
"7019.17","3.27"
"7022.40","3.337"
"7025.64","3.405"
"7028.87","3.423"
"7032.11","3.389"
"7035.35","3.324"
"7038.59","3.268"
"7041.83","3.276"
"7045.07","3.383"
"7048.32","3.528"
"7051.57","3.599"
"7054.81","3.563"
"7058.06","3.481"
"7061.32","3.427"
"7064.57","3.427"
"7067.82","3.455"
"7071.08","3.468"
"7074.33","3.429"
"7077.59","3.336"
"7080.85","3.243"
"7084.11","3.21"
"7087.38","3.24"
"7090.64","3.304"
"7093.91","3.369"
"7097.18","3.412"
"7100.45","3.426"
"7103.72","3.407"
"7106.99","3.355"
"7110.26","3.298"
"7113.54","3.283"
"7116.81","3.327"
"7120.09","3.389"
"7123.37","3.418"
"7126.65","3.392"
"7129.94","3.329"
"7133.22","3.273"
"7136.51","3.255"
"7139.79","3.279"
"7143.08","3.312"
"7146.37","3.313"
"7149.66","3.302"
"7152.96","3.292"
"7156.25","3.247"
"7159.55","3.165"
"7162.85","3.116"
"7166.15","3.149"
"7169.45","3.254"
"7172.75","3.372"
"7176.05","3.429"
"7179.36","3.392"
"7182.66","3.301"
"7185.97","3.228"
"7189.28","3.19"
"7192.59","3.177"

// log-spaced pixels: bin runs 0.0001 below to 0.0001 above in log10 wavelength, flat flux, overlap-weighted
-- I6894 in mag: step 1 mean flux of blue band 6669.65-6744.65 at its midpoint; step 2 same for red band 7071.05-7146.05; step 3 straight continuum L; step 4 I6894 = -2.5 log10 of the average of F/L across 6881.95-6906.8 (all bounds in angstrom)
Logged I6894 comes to 0.185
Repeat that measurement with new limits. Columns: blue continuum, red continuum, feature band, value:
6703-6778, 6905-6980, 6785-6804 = 0.015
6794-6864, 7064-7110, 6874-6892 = 0.180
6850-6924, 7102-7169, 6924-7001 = -0.058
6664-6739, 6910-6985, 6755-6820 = 0.017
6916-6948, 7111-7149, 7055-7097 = -0.014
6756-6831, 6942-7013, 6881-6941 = 0.099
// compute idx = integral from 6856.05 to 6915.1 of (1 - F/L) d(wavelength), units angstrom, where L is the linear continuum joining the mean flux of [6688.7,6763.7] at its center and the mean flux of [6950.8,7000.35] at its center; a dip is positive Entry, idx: 4.4 angstrom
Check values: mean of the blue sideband 3.48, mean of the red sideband 3.45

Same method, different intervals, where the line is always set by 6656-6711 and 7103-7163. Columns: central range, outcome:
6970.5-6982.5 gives -0.5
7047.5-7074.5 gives -1.3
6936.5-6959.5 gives -1.0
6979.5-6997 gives -0.3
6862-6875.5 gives -0.9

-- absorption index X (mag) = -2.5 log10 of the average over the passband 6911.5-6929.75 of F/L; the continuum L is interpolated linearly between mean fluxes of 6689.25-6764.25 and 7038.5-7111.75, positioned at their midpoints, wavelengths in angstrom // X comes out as 0.04 mag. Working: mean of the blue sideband 3.47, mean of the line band 3.29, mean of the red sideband 3.39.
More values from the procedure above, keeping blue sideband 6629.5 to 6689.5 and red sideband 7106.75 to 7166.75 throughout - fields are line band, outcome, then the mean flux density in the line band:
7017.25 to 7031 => -0.02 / 3.36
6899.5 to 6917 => -0.01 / 3.33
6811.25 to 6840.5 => -0.04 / 3.44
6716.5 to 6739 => -0.07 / 3.54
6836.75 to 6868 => -0.04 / 3.42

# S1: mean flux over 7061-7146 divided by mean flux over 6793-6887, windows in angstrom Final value 0.99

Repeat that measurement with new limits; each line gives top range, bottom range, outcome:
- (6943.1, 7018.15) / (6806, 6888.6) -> 1.02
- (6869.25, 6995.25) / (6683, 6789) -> 0.95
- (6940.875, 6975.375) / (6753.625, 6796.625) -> 1.04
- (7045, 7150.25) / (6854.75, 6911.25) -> 1.06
